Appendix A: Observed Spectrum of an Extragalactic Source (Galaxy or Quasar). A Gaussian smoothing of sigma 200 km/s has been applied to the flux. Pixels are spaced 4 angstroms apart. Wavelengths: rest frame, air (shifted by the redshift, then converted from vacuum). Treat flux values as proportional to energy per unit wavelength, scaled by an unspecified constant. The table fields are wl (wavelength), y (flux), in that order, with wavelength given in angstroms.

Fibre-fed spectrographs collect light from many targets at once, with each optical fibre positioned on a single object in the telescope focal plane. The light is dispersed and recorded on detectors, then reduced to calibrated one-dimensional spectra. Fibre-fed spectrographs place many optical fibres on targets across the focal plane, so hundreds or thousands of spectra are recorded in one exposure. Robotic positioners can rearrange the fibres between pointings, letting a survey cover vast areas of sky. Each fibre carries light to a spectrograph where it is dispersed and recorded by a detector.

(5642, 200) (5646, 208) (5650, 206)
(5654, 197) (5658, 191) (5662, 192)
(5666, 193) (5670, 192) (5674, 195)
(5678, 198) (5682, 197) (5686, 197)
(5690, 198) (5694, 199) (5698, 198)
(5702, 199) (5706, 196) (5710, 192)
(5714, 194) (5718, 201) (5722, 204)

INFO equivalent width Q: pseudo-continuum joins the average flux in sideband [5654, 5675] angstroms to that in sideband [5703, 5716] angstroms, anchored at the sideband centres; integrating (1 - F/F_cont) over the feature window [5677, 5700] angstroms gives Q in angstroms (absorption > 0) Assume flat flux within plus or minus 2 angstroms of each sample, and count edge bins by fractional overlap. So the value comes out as -0.49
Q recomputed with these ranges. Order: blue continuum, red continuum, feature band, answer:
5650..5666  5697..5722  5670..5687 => 0.0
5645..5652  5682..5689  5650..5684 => 1.2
